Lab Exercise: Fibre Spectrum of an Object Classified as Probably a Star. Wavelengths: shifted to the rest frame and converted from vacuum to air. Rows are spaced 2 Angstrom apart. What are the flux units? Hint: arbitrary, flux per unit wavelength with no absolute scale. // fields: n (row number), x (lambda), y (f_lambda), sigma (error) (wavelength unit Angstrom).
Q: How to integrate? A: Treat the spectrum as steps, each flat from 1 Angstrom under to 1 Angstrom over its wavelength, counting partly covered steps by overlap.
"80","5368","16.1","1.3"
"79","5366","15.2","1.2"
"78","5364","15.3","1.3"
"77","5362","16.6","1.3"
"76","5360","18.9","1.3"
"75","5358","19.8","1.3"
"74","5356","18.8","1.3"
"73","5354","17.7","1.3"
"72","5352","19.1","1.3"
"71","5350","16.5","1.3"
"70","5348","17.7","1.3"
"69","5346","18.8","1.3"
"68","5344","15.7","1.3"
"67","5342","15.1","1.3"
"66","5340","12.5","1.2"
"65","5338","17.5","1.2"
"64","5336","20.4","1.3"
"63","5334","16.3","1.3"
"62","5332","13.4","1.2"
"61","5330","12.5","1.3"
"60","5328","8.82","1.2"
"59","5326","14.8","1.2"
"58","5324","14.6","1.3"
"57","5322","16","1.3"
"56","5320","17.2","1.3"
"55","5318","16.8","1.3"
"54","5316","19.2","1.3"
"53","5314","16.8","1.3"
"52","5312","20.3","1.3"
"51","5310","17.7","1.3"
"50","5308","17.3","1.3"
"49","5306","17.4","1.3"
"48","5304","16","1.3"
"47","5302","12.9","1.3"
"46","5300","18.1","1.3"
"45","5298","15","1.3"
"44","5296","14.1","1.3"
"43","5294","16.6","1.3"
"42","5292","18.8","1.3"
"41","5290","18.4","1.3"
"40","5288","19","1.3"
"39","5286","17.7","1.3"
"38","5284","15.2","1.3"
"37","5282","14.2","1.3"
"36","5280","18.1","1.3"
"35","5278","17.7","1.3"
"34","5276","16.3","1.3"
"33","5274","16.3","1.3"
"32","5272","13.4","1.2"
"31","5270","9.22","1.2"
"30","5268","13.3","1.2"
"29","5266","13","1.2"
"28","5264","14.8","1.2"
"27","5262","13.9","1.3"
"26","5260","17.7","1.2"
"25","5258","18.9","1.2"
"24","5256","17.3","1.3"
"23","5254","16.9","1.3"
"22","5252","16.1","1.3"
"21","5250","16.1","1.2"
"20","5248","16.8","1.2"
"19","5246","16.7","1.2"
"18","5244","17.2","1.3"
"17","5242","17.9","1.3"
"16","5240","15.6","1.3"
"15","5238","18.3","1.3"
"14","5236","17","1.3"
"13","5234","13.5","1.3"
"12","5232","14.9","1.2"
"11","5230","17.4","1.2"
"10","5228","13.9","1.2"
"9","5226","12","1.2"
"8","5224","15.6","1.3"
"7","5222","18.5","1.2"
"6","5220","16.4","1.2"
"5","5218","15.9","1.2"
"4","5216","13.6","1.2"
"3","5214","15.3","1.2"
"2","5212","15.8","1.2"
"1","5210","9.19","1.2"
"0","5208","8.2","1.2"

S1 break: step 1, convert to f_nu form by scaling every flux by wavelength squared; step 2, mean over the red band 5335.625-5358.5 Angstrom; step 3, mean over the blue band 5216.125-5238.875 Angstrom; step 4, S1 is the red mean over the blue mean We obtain 1.16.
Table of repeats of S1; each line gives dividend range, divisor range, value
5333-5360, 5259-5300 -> 1.14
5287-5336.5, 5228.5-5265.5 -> 1.02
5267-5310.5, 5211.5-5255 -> 1.02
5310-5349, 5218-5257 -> 1.03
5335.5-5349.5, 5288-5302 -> 1.02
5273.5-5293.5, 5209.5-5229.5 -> 1.19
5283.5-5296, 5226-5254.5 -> 1.10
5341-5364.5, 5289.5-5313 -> 1.06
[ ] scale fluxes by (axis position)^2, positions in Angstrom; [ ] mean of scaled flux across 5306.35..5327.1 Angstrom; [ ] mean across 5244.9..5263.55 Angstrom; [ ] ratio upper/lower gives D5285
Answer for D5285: 1.05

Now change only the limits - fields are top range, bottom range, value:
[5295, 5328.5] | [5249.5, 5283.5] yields 1.06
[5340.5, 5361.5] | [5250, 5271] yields 1.21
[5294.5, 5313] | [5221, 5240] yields 1.08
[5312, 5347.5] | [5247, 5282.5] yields 1.04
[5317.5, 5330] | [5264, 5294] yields 0.93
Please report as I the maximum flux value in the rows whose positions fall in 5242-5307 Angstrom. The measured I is 19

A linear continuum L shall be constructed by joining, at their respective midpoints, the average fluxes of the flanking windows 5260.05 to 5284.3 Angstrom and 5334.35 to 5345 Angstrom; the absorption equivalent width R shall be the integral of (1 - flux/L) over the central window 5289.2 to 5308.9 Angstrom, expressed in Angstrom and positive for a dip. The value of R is -1.4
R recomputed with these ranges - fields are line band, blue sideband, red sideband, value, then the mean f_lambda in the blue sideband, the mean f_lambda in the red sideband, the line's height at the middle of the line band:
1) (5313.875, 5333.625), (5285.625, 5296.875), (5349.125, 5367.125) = 2.85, 17.5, 17.5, 17.5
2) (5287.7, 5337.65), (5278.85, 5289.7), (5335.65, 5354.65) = 1.91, 17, 17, 17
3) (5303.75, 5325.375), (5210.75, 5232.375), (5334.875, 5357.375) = -0.54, 15.3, 17.3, 16.8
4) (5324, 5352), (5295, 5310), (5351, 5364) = 3.15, 16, 18.2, 17.4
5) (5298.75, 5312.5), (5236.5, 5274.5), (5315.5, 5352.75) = -0.96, 15.8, 15.9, 15.8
